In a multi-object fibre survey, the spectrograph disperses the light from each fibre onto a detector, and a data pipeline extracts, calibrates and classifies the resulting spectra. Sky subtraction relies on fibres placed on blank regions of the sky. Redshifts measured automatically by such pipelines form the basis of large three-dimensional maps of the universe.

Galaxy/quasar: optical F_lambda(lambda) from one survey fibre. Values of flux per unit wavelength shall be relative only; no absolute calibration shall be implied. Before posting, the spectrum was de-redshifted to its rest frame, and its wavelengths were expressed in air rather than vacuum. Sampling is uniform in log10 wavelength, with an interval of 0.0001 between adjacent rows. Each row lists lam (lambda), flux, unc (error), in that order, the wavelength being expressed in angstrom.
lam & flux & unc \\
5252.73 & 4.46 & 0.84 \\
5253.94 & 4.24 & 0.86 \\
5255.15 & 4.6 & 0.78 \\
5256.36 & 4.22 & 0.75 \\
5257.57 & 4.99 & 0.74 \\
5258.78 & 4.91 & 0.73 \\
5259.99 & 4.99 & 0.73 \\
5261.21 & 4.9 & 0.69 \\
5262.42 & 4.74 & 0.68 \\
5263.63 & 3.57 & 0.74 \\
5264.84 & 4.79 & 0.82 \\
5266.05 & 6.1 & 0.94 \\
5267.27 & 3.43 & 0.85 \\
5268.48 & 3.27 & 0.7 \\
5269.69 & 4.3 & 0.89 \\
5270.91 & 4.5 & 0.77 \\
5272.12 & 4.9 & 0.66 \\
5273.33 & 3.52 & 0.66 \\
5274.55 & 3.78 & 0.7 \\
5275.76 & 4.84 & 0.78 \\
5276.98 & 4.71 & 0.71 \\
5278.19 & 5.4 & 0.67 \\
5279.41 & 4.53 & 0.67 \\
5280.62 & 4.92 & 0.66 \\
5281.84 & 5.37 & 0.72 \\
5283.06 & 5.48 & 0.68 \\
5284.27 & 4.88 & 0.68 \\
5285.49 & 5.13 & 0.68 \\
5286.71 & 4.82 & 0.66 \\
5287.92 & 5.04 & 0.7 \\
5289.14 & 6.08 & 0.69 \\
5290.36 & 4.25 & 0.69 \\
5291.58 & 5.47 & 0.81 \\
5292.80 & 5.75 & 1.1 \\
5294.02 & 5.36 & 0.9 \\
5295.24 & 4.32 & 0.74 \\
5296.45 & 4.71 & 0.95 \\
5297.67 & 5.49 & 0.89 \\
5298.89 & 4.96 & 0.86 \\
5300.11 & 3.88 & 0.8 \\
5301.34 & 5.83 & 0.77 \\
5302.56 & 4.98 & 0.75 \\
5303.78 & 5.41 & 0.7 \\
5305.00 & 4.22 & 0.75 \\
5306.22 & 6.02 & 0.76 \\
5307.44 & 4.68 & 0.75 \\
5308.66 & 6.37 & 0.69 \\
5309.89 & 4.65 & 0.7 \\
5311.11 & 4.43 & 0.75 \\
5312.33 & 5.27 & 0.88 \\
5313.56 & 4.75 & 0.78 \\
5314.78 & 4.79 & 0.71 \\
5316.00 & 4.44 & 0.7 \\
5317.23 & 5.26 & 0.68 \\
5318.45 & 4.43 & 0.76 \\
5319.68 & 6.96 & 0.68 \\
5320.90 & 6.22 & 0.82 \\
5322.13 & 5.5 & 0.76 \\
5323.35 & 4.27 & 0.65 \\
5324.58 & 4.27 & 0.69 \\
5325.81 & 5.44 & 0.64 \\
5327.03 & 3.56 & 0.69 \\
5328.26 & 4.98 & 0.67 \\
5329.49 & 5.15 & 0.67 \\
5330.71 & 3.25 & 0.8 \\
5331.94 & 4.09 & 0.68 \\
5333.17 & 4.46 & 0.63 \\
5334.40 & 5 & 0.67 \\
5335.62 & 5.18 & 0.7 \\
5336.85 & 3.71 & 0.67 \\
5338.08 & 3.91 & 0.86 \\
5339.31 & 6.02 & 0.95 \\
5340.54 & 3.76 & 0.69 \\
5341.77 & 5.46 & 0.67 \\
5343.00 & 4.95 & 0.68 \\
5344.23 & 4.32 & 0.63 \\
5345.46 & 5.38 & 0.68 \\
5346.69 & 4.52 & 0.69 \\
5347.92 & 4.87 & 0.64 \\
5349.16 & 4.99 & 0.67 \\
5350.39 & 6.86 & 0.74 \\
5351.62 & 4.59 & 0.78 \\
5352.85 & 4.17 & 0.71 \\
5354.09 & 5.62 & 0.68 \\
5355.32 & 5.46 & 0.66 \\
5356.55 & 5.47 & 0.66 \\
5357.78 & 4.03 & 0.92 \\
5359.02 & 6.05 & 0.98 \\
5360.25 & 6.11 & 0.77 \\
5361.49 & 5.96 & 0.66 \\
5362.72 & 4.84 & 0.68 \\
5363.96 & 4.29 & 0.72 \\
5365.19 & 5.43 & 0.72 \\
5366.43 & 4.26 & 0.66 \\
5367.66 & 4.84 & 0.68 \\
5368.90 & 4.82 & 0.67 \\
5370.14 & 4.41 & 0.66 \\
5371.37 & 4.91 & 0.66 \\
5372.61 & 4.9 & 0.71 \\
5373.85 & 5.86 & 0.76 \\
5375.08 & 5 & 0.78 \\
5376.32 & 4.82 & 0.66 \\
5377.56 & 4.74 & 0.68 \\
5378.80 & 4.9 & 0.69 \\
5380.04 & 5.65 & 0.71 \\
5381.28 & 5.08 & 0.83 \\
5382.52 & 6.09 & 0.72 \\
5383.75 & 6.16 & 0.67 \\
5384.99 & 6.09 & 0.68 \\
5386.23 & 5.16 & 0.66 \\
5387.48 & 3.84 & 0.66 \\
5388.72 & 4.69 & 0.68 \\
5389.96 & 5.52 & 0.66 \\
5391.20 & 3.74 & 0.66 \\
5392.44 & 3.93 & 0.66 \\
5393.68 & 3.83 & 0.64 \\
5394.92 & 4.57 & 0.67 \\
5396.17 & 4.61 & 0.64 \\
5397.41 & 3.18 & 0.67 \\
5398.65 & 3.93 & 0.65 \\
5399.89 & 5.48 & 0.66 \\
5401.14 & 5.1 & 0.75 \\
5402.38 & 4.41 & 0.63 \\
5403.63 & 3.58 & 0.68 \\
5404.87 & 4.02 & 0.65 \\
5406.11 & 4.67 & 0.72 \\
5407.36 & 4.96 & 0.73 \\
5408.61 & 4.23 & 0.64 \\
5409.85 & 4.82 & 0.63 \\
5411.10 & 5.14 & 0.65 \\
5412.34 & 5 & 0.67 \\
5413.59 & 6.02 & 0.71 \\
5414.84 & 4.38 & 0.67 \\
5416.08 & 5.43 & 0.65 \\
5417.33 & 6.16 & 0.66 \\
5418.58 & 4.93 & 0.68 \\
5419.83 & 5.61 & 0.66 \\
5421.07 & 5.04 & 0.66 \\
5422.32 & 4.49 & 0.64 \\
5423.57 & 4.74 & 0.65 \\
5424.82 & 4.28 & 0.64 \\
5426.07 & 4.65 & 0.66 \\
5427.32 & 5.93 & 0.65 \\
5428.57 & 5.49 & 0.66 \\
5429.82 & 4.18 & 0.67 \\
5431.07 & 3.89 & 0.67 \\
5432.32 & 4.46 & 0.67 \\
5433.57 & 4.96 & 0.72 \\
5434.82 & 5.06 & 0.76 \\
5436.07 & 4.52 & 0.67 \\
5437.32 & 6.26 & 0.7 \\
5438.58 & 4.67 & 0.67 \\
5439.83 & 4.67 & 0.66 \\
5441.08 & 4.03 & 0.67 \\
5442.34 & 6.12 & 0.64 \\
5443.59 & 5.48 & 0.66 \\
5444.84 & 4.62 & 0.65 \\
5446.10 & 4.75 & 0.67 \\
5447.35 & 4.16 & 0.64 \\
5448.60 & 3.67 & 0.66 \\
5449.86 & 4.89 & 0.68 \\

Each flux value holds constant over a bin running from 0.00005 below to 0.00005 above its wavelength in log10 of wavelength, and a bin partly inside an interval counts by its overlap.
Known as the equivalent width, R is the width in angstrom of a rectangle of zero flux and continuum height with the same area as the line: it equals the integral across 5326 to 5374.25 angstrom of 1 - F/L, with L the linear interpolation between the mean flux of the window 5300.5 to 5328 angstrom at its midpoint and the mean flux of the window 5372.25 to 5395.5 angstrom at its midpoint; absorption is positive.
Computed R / 1.3 angstrom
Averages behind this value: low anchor 5.07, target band 4.88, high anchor 4.98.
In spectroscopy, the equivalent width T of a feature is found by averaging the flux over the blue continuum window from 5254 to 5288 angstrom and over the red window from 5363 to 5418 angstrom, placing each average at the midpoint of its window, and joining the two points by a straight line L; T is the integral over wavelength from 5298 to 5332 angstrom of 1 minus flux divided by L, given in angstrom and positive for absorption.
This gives -1.66 angstrom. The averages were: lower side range 4.65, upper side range 4.83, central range 4.95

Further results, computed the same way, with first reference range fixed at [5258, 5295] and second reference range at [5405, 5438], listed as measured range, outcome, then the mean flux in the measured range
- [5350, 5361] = -1.1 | 5.35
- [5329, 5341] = 1.0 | 4.46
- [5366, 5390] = -0.9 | 5.08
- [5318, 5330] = -0.6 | 5.08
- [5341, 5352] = -0.5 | 5.1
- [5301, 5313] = -0.9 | 5.17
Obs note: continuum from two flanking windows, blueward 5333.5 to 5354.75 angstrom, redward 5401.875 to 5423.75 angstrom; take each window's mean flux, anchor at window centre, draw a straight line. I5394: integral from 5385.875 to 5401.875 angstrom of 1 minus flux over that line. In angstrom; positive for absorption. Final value 1.5 angstrom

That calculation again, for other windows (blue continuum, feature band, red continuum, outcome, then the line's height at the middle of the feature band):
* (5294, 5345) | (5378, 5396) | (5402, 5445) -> -0.2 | 4.88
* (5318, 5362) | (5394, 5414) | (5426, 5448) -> 1.4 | 4.92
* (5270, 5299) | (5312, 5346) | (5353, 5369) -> 1.6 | 5.05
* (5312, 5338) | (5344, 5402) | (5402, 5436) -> -1.8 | 4.81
